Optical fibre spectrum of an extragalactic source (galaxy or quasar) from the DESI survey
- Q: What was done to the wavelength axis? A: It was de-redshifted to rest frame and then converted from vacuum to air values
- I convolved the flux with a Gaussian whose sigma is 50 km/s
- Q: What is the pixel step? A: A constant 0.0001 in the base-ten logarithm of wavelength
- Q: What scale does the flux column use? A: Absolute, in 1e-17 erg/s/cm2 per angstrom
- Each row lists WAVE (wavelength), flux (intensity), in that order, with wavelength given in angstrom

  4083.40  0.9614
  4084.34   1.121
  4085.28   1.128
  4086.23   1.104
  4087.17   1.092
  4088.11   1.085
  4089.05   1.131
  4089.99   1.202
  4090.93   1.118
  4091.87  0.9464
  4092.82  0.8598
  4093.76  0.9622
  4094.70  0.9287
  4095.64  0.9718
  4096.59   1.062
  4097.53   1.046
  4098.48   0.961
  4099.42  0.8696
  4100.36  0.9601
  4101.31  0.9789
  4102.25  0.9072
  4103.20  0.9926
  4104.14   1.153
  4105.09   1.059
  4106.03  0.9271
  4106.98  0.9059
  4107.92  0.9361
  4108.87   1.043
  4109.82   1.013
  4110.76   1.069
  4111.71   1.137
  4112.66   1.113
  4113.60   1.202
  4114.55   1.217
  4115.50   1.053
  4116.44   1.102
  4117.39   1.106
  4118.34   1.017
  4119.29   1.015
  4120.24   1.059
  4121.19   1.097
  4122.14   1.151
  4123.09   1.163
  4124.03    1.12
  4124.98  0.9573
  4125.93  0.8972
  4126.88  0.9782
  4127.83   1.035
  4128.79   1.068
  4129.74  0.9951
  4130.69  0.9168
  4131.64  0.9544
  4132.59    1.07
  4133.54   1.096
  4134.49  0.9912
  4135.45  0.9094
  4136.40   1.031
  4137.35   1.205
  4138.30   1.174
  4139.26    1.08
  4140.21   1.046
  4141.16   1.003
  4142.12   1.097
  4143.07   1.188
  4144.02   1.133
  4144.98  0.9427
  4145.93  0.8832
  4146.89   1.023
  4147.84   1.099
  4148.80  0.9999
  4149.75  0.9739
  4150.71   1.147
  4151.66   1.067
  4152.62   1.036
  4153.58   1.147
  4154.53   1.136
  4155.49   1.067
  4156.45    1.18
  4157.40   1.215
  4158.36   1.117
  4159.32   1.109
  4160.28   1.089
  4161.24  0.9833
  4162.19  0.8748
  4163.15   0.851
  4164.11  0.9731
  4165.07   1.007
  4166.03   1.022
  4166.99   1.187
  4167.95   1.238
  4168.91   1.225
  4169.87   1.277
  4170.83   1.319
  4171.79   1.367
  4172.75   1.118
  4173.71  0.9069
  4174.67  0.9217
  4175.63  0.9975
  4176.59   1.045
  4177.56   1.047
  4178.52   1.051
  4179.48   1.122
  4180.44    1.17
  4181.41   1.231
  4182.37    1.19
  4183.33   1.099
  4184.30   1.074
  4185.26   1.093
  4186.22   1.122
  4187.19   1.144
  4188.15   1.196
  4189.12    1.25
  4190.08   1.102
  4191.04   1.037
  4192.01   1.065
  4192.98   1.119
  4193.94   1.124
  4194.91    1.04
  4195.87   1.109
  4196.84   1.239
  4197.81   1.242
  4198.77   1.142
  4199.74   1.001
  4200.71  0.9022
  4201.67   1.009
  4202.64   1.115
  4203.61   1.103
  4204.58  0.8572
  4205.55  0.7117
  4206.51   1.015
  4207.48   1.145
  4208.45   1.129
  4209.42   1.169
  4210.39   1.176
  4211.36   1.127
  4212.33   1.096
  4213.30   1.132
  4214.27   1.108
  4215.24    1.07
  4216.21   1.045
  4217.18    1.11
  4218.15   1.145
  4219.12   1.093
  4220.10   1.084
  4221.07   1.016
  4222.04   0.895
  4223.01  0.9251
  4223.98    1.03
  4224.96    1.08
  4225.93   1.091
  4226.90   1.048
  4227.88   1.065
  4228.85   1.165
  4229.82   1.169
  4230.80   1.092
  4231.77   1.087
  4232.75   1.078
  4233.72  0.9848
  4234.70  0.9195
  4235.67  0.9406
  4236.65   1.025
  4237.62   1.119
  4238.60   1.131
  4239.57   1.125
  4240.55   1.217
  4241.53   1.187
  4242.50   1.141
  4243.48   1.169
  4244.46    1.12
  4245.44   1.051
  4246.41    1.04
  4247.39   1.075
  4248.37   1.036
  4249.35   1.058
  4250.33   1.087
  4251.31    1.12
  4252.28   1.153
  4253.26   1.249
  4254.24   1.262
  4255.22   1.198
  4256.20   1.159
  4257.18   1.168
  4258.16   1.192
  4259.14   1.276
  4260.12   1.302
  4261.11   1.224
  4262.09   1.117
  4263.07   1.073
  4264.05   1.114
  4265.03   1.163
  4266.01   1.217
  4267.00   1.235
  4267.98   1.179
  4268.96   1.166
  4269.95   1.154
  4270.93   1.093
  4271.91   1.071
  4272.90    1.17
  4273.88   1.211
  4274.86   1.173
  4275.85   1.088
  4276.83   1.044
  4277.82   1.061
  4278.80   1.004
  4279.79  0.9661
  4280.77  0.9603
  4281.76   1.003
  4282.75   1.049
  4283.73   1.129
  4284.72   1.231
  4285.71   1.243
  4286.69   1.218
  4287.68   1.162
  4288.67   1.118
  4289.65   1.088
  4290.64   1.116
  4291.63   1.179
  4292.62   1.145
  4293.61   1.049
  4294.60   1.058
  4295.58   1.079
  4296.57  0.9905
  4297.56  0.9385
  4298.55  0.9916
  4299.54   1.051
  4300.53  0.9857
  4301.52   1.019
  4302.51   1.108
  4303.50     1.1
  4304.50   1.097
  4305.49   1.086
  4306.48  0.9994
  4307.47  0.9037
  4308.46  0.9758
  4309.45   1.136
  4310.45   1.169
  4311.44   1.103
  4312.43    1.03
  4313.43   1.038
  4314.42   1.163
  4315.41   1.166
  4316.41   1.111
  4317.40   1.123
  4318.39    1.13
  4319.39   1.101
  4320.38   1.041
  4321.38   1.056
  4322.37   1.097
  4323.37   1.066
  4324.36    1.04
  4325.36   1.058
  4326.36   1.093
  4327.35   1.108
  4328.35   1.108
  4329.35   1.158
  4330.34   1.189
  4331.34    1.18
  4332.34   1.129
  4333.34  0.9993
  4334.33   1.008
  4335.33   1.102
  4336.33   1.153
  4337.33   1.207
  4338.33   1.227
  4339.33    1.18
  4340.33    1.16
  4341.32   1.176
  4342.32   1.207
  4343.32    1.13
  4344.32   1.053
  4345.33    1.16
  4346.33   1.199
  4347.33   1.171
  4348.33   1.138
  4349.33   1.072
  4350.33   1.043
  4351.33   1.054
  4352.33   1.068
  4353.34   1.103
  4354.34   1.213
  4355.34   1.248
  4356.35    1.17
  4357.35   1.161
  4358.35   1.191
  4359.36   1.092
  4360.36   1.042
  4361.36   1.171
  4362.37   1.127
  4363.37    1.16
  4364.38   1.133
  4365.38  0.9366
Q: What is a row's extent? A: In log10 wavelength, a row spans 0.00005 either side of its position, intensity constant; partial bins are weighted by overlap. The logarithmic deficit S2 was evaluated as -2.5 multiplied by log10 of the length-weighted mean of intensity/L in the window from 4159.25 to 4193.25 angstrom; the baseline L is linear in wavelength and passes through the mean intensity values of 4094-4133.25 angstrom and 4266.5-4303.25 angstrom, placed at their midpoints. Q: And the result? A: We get -0.047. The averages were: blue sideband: 1.03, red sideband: 1.1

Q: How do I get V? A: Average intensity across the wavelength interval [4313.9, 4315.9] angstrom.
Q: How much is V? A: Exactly 1.17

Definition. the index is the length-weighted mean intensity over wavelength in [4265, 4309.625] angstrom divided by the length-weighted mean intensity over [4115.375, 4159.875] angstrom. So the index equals 1.0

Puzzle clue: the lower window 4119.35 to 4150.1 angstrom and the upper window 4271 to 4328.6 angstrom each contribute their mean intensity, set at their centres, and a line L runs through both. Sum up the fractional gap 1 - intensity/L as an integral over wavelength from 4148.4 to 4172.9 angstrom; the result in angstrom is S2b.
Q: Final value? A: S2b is -1.33 angstrom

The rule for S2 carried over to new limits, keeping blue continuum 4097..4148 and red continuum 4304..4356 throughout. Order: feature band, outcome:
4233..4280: -0.04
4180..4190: -0.09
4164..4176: -0.07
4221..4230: 0.03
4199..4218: 0.01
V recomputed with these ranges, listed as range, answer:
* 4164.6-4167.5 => 1.07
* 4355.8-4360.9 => 1.13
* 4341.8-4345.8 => 1.13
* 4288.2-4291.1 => 1.11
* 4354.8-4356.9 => 1.21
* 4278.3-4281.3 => 0.978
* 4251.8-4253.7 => 1.2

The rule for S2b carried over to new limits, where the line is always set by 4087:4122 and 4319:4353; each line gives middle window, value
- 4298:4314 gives 0.80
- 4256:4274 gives -1.34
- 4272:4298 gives 0.07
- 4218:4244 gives 0.13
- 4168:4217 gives -1.71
